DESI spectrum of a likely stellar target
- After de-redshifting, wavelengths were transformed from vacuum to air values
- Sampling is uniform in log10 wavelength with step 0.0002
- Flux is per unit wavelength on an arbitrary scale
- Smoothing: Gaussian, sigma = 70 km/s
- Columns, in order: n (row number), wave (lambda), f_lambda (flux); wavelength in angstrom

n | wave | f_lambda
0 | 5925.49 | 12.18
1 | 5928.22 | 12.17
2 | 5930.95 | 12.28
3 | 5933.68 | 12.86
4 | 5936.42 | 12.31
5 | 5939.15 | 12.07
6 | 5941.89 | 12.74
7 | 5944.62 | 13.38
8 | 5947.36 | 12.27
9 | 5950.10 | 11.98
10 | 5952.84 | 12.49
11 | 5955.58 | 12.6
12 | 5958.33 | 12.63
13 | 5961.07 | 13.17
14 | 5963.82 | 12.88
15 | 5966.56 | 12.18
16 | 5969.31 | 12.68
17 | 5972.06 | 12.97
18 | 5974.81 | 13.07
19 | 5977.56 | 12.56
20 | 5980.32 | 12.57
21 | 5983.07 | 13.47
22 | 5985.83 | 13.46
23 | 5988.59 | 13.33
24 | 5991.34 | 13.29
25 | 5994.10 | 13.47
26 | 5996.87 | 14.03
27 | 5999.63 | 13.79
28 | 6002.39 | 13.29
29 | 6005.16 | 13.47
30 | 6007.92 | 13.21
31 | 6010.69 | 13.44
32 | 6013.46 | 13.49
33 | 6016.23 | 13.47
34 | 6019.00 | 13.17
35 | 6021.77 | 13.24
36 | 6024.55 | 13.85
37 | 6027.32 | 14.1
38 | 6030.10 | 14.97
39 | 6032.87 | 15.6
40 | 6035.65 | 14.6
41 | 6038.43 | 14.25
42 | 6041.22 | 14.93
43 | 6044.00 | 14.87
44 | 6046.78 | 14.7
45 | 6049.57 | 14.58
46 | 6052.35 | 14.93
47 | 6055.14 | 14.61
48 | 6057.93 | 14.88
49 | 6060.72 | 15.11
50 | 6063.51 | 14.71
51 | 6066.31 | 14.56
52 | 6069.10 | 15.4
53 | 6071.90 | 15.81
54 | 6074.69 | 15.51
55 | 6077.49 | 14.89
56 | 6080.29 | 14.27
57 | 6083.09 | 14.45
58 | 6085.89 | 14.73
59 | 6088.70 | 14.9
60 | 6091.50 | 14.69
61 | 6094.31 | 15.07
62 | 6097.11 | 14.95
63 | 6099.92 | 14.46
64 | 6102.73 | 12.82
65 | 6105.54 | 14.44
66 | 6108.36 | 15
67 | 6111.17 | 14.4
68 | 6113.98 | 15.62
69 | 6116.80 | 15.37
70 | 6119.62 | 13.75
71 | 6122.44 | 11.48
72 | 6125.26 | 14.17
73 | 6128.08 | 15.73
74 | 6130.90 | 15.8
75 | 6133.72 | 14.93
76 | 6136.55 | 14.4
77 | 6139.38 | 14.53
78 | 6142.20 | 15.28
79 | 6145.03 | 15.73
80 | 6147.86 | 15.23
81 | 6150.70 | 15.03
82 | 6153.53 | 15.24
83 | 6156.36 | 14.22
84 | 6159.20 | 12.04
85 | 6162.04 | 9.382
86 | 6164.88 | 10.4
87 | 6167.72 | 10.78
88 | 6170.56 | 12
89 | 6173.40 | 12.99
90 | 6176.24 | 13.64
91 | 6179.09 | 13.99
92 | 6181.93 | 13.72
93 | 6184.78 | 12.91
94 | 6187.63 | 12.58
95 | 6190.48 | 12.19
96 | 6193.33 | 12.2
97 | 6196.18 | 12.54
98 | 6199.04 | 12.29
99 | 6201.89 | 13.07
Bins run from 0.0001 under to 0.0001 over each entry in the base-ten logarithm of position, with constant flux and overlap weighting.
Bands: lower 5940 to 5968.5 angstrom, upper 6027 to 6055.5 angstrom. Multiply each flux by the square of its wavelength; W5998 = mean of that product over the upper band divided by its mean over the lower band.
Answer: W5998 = 1.20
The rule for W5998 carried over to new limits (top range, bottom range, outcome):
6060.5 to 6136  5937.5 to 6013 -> 1.18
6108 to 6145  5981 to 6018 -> 1.14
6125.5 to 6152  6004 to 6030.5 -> 1.16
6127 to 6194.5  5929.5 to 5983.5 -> 1.14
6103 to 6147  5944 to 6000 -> 1.19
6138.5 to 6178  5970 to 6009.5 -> 1.06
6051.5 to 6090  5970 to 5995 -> 1.17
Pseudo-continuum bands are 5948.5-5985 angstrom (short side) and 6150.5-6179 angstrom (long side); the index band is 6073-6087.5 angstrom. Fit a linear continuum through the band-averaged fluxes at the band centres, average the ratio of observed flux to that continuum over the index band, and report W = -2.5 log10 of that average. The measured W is -0.17 mag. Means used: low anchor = 12.7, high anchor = 12.5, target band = 14.8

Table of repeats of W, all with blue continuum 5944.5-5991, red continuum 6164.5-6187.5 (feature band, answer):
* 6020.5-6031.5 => -0.10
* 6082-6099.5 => -0.16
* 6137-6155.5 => -0.19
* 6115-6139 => -0.14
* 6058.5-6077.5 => -0.19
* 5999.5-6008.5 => -0.05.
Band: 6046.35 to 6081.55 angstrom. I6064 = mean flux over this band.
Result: 14.9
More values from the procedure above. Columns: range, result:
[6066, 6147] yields 14.7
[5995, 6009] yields 13.6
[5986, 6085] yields 14.3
